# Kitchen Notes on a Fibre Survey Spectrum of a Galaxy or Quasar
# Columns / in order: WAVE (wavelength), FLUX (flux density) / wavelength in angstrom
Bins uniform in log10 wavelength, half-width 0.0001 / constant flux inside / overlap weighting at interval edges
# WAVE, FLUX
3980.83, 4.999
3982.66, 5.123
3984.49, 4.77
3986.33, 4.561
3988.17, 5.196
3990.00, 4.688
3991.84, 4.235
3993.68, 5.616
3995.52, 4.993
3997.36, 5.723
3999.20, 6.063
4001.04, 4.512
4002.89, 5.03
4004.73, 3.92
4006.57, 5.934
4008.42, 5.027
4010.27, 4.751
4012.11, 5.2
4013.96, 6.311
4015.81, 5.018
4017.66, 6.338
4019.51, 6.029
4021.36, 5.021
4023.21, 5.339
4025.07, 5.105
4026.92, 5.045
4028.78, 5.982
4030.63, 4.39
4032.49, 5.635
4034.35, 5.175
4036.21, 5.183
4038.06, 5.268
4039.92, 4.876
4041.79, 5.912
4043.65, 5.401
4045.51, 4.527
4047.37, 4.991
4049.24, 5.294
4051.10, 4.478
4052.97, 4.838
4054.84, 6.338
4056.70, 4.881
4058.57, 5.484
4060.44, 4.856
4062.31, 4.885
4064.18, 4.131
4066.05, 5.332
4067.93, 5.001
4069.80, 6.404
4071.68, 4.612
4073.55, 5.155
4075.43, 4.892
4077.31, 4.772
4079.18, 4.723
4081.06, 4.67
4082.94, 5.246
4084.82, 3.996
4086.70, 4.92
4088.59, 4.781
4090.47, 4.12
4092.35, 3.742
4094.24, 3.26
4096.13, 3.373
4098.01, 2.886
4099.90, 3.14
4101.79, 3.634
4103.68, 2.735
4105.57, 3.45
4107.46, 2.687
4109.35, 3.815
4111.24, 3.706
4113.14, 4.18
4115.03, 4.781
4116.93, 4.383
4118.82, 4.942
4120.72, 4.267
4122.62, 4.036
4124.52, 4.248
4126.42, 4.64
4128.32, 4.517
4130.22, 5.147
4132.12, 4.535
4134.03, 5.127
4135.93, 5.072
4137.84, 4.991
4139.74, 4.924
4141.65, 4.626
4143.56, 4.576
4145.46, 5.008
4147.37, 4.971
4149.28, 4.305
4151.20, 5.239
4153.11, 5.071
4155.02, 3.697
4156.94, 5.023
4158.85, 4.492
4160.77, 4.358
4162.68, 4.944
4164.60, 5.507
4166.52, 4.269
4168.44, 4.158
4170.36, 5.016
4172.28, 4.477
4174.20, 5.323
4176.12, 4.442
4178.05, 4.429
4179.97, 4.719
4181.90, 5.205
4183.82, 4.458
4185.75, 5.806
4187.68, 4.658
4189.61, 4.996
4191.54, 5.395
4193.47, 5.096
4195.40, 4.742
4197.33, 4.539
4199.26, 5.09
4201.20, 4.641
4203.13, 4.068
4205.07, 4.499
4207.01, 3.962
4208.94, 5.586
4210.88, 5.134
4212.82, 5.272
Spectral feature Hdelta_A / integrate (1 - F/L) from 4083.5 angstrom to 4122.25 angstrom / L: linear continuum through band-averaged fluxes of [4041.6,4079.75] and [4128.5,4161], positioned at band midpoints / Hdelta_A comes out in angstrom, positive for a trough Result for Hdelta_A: 8.4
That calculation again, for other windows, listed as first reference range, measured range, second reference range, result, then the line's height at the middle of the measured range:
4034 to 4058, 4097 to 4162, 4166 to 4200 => 8.2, 4.96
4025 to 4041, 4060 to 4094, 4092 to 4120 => -3.9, 4.26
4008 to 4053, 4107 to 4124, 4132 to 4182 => 2.7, 4.92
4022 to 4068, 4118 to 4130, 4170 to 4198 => 1.2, 4.99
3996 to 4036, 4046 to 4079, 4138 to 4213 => 0.6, 5.15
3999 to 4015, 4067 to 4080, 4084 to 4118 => -2.9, 4.17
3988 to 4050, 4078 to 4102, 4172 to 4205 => 4.8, 5.06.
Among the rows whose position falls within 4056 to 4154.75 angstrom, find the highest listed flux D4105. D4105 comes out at 6.404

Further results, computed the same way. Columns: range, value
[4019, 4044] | 6.029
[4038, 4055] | 6.338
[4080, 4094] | 5.246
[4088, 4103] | 4.781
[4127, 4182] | 5.507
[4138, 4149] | 5.008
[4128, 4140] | 5.147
